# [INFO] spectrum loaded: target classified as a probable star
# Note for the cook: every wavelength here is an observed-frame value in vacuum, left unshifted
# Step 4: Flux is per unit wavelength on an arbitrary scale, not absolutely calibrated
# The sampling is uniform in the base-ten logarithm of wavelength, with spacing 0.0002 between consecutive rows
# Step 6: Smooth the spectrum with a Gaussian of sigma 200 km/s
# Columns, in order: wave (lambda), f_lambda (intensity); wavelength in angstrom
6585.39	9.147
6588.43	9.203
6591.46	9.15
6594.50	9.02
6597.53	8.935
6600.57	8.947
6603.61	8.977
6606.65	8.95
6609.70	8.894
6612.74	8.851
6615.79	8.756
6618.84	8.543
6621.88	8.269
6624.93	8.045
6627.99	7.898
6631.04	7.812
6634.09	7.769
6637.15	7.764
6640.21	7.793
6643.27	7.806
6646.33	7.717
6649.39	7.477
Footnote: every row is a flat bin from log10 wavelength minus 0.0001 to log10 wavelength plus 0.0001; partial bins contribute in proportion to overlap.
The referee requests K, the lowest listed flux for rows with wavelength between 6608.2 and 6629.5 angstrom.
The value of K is 7.898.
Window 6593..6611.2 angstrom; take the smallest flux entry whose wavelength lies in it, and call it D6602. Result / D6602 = 8.894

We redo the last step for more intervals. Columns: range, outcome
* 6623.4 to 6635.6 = 7.769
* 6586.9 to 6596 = 9.02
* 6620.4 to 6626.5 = 8.045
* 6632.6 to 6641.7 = 7.764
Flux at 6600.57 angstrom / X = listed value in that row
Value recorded 8.947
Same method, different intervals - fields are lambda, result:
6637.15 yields 7.764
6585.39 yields 9.147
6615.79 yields 8.756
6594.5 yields 9.02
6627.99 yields 7.898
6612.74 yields 8.851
